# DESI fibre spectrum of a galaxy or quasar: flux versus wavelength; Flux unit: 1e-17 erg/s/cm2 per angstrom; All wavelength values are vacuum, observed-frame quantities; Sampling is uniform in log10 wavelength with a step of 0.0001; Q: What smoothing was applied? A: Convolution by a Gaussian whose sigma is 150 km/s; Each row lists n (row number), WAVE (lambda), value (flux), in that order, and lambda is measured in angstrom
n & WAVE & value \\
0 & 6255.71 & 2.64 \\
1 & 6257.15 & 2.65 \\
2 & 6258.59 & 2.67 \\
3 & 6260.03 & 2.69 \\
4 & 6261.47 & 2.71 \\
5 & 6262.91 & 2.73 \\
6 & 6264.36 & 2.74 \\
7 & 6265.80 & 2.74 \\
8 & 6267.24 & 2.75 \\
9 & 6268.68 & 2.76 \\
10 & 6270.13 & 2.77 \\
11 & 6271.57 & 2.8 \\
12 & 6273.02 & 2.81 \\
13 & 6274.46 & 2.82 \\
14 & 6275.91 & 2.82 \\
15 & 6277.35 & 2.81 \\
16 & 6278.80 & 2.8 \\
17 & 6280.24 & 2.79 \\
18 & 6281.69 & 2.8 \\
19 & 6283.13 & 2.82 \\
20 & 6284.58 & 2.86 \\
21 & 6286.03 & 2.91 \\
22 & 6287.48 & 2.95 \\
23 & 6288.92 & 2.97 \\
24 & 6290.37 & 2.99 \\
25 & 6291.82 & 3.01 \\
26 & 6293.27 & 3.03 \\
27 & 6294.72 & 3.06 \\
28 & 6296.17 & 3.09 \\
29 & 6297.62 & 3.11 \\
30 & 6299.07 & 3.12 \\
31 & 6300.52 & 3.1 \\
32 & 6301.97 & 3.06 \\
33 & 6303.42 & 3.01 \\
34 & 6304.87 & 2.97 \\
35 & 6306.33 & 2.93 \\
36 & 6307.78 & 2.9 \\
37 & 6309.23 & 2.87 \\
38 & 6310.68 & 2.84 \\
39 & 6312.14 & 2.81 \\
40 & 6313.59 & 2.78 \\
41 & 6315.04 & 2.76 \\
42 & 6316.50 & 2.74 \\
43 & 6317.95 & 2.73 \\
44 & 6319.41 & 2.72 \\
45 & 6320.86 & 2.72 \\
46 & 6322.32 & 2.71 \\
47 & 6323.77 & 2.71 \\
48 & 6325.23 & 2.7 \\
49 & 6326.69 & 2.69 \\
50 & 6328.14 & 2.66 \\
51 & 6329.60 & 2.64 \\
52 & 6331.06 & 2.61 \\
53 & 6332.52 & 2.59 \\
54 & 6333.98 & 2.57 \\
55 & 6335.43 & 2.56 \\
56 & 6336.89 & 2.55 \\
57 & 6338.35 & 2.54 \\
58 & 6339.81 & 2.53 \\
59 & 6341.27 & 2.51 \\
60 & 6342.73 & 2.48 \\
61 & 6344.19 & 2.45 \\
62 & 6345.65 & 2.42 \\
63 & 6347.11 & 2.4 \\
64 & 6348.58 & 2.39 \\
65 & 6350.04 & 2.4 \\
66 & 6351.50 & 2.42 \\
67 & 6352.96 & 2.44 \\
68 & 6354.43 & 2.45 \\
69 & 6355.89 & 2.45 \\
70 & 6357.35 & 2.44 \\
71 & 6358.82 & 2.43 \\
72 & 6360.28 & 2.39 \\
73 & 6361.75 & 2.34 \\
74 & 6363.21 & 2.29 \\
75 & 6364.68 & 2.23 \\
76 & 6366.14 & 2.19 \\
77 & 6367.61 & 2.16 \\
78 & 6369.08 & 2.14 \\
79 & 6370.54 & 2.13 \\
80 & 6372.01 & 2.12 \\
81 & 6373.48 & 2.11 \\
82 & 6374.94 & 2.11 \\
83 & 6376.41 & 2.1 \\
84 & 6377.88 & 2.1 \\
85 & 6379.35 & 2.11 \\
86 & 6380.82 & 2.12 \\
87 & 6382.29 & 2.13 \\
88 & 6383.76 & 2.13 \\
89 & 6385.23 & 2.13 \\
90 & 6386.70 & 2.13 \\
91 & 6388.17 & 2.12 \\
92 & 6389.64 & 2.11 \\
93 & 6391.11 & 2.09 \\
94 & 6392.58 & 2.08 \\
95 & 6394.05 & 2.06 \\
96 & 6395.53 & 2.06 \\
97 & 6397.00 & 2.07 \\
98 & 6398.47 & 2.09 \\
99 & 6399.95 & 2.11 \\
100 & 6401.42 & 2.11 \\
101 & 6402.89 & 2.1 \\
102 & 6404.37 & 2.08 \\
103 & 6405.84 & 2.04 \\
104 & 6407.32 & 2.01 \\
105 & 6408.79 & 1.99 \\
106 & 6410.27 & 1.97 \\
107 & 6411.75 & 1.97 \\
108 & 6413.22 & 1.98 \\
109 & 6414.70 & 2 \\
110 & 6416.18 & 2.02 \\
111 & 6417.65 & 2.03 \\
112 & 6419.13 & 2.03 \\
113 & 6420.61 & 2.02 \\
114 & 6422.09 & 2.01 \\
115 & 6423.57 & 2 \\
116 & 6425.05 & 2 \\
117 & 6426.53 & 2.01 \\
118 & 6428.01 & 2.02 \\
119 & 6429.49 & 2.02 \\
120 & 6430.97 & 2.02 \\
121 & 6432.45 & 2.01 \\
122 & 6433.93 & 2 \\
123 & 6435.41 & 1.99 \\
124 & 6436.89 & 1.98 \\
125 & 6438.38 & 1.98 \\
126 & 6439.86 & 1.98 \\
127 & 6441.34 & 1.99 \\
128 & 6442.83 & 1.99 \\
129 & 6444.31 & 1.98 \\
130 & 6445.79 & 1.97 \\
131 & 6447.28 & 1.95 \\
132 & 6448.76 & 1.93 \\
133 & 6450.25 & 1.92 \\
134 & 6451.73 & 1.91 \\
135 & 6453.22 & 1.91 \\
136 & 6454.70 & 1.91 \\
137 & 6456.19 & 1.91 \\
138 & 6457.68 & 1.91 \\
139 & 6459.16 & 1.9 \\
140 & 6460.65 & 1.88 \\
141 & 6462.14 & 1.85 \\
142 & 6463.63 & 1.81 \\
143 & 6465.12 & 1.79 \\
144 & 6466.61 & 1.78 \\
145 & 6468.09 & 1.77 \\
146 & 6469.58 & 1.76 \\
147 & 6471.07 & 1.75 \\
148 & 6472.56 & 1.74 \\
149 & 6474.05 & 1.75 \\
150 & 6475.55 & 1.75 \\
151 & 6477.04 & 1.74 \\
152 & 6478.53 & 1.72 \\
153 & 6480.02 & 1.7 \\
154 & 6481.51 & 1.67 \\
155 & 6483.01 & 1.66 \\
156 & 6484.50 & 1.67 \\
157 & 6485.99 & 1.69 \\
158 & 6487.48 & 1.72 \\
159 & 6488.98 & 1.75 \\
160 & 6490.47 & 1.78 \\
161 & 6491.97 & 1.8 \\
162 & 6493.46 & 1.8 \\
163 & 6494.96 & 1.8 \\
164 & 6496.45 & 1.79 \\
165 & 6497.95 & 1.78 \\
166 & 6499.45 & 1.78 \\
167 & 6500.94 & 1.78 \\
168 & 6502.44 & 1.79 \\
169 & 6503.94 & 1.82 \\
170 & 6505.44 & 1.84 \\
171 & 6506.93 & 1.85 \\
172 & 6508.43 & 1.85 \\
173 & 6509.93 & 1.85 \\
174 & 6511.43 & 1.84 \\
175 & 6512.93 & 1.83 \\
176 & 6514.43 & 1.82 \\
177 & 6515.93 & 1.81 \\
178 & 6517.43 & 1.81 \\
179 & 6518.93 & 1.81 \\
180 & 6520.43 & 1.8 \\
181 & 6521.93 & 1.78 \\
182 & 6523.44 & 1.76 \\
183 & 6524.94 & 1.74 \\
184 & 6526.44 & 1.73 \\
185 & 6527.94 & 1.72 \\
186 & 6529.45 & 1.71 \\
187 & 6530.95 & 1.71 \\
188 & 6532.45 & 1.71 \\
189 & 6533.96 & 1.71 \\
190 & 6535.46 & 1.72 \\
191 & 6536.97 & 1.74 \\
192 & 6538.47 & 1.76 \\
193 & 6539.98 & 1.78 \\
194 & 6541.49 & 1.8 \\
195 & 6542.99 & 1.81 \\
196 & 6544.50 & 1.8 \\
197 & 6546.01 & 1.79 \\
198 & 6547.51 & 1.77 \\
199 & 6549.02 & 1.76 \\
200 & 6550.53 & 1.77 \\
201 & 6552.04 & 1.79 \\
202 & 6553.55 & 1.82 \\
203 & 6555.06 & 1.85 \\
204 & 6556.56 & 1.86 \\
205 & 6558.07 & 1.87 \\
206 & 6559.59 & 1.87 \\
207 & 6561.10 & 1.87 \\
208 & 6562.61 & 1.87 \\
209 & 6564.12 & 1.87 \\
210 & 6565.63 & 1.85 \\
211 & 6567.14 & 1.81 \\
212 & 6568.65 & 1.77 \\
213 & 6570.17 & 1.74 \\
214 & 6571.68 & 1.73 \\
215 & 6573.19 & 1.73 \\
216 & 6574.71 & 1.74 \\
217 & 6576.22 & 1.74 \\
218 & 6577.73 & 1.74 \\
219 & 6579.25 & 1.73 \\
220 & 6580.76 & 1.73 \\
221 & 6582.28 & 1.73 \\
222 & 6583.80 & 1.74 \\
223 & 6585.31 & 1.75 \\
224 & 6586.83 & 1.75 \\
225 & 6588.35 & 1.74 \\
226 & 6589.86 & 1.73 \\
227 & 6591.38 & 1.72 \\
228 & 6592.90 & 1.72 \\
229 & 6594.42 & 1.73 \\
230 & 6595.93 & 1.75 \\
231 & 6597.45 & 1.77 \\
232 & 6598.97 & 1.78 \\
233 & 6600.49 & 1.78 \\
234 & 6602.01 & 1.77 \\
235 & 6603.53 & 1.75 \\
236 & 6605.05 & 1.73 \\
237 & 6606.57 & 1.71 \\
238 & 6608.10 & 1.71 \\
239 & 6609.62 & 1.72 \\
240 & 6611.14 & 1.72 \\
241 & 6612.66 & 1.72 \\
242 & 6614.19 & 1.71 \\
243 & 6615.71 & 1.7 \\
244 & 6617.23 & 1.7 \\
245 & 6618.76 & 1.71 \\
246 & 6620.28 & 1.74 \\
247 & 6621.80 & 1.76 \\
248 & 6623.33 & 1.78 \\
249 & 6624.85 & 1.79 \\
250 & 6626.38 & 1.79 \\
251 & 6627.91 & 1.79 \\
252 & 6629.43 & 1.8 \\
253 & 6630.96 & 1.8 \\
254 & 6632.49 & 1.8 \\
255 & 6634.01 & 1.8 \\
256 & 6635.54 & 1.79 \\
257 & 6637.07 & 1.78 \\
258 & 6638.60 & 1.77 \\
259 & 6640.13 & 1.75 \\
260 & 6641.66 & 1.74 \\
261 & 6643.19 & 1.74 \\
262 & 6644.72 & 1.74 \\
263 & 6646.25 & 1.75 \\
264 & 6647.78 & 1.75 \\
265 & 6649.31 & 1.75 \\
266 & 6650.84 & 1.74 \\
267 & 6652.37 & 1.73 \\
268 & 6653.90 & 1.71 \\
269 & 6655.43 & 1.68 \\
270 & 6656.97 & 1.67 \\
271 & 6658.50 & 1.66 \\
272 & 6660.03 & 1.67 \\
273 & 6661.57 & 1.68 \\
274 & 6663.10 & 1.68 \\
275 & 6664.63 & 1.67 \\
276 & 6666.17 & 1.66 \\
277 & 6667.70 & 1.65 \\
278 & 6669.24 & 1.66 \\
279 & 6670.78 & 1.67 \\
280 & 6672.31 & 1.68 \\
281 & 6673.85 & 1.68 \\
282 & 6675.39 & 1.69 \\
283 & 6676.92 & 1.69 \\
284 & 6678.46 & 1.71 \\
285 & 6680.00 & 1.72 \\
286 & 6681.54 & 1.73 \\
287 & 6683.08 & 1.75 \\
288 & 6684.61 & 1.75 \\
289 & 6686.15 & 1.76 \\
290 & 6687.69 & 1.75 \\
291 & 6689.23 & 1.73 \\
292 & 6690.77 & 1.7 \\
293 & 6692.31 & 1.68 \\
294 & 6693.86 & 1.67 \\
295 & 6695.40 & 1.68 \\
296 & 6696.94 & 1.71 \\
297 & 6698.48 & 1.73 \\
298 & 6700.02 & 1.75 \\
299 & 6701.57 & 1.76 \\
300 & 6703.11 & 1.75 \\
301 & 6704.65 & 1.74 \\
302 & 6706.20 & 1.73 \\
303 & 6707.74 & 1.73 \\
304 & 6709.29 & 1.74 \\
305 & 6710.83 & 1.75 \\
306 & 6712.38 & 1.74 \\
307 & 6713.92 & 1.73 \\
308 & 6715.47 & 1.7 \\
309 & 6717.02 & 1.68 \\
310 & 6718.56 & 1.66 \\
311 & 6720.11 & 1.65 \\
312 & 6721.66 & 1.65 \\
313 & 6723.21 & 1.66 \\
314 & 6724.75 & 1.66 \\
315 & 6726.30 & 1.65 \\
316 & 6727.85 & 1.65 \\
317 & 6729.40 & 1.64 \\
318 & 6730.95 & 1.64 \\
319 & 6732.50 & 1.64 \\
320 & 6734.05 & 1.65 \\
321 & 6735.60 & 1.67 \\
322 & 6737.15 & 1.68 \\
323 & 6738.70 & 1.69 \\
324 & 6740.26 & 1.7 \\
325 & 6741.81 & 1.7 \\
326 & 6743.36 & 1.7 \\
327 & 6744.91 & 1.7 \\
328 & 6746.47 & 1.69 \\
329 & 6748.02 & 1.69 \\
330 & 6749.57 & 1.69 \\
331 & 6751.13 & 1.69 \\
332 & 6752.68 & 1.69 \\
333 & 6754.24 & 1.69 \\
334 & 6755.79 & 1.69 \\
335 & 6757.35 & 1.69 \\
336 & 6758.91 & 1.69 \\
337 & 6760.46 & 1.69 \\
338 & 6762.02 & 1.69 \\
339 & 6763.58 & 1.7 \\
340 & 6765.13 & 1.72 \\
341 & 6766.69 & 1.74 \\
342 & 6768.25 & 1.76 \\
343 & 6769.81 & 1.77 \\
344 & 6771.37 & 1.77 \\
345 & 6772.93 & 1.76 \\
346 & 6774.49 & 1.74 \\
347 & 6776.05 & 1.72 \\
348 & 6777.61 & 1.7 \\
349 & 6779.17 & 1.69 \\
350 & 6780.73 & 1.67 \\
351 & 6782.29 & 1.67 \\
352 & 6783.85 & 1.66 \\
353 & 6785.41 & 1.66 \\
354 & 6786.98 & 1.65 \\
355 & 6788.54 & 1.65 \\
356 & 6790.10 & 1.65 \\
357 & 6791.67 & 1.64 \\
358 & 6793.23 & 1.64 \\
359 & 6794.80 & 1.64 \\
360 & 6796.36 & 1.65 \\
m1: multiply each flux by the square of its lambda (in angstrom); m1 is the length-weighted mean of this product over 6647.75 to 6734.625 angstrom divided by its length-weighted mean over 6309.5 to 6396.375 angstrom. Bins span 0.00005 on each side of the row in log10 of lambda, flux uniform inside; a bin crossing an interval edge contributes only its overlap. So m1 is 0.79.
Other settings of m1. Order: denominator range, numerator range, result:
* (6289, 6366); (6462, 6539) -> 0.70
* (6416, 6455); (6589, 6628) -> 0.92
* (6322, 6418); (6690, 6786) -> 0.84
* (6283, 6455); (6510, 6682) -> 0.80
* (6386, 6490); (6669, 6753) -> 0.95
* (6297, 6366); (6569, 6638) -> 0.72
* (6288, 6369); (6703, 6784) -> 0.72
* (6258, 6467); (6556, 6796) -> 0.80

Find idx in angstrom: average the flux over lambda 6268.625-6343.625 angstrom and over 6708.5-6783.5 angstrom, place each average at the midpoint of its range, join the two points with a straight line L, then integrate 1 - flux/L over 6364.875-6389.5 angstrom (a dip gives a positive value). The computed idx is 4.7 angstrom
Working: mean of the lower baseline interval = 2.8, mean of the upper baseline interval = 1.69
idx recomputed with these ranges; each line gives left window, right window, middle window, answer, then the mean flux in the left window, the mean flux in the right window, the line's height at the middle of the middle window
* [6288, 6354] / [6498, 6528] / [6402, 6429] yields 3.1 angstrom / 2.74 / 1.8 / 2.28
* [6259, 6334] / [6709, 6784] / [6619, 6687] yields 7.1 angstrom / 2.83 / 1.69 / 1.93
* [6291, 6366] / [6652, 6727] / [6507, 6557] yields 8.0 angstrom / 2.67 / 1.7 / 2.12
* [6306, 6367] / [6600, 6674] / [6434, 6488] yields 9.2 angstrom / 2.57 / 1.73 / 2.22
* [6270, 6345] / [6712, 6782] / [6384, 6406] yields 4.1 angstrom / 2.8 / 1.69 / 2.58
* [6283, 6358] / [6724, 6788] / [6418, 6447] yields 5.5 angstrom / 2.73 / 1.69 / 2.46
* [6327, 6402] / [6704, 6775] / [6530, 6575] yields 4.6 angstrom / 2.3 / 1.7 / 2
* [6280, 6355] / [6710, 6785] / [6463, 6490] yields 7.1 angstrom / 2.75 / 1.69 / 2.36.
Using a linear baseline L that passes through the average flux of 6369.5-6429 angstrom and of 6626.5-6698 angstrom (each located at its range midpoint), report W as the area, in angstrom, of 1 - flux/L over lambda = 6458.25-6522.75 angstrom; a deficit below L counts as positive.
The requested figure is 5.4 angstrom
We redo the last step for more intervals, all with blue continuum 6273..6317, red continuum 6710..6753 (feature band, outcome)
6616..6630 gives 1.6 angstrom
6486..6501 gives 3.7 angstrom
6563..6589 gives 4.4 angstrom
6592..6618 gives 3.9 angstrom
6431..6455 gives 5.1 angstrom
